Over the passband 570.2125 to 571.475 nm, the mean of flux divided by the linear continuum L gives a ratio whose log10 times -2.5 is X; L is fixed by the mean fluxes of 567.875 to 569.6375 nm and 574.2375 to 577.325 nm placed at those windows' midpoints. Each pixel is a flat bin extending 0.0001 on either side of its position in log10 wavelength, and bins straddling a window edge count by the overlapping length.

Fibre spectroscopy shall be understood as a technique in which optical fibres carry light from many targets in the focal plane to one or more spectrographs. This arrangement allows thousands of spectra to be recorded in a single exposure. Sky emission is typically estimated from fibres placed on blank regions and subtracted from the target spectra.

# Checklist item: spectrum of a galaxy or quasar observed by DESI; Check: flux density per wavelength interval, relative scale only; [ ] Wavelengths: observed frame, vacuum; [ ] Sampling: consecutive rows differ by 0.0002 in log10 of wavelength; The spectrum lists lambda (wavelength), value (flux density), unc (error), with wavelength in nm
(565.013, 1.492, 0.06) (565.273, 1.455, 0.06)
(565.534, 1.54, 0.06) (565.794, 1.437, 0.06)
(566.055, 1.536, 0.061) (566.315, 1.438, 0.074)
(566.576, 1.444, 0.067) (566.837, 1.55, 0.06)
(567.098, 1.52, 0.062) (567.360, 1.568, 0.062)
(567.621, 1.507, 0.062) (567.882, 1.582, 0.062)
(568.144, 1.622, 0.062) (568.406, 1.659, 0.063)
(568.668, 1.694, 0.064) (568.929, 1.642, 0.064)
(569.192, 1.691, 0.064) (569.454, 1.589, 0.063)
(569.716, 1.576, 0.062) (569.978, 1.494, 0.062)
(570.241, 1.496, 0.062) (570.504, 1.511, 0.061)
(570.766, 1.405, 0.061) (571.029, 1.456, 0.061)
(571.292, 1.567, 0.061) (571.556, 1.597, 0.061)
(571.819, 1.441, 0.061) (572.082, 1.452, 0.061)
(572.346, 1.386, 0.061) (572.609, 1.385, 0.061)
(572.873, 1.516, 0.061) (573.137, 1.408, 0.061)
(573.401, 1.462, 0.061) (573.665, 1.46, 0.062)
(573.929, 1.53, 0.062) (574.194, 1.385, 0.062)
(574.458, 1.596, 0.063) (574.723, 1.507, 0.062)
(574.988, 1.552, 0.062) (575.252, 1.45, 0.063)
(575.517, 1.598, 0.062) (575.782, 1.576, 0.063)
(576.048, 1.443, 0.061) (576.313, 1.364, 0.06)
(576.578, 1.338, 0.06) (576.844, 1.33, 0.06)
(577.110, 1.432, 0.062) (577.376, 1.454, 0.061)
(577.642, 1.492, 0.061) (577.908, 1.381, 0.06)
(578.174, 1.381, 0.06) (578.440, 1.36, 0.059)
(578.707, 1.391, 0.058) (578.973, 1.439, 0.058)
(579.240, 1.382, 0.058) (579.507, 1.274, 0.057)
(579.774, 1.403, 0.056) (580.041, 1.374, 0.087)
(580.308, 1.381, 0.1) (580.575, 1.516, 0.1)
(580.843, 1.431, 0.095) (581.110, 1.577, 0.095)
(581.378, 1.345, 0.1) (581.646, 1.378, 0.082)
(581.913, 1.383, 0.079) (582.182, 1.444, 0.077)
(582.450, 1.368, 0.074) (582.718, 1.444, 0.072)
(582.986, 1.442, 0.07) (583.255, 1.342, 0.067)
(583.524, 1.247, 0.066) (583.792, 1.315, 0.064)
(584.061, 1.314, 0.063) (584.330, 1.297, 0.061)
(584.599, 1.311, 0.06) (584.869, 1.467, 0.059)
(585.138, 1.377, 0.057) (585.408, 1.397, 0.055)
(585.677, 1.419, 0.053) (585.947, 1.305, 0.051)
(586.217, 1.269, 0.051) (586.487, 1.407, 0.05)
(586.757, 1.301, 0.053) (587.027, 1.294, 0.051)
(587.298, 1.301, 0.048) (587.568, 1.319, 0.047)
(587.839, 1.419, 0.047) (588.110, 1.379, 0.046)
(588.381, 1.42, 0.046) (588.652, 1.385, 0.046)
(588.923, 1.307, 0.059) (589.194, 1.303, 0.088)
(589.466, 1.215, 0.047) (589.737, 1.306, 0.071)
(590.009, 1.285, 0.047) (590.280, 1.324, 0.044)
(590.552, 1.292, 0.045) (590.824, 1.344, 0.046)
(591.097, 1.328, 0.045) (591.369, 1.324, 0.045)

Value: 0.07 mag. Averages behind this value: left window 1.64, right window 1.47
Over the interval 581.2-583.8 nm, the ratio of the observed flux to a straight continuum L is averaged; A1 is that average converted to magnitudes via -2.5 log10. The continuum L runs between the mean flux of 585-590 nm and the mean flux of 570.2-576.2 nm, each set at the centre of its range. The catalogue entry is 0.01 mag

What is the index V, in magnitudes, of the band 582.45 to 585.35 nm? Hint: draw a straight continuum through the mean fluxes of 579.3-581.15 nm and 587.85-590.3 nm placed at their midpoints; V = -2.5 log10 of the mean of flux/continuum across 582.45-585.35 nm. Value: 0.02 mag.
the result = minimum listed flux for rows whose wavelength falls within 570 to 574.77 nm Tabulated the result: 1.385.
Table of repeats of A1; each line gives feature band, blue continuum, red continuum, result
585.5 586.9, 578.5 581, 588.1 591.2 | 0.005 mag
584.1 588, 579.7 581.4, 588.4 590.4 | 0.009 mag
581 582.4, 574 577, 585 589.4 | -0.011 mag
